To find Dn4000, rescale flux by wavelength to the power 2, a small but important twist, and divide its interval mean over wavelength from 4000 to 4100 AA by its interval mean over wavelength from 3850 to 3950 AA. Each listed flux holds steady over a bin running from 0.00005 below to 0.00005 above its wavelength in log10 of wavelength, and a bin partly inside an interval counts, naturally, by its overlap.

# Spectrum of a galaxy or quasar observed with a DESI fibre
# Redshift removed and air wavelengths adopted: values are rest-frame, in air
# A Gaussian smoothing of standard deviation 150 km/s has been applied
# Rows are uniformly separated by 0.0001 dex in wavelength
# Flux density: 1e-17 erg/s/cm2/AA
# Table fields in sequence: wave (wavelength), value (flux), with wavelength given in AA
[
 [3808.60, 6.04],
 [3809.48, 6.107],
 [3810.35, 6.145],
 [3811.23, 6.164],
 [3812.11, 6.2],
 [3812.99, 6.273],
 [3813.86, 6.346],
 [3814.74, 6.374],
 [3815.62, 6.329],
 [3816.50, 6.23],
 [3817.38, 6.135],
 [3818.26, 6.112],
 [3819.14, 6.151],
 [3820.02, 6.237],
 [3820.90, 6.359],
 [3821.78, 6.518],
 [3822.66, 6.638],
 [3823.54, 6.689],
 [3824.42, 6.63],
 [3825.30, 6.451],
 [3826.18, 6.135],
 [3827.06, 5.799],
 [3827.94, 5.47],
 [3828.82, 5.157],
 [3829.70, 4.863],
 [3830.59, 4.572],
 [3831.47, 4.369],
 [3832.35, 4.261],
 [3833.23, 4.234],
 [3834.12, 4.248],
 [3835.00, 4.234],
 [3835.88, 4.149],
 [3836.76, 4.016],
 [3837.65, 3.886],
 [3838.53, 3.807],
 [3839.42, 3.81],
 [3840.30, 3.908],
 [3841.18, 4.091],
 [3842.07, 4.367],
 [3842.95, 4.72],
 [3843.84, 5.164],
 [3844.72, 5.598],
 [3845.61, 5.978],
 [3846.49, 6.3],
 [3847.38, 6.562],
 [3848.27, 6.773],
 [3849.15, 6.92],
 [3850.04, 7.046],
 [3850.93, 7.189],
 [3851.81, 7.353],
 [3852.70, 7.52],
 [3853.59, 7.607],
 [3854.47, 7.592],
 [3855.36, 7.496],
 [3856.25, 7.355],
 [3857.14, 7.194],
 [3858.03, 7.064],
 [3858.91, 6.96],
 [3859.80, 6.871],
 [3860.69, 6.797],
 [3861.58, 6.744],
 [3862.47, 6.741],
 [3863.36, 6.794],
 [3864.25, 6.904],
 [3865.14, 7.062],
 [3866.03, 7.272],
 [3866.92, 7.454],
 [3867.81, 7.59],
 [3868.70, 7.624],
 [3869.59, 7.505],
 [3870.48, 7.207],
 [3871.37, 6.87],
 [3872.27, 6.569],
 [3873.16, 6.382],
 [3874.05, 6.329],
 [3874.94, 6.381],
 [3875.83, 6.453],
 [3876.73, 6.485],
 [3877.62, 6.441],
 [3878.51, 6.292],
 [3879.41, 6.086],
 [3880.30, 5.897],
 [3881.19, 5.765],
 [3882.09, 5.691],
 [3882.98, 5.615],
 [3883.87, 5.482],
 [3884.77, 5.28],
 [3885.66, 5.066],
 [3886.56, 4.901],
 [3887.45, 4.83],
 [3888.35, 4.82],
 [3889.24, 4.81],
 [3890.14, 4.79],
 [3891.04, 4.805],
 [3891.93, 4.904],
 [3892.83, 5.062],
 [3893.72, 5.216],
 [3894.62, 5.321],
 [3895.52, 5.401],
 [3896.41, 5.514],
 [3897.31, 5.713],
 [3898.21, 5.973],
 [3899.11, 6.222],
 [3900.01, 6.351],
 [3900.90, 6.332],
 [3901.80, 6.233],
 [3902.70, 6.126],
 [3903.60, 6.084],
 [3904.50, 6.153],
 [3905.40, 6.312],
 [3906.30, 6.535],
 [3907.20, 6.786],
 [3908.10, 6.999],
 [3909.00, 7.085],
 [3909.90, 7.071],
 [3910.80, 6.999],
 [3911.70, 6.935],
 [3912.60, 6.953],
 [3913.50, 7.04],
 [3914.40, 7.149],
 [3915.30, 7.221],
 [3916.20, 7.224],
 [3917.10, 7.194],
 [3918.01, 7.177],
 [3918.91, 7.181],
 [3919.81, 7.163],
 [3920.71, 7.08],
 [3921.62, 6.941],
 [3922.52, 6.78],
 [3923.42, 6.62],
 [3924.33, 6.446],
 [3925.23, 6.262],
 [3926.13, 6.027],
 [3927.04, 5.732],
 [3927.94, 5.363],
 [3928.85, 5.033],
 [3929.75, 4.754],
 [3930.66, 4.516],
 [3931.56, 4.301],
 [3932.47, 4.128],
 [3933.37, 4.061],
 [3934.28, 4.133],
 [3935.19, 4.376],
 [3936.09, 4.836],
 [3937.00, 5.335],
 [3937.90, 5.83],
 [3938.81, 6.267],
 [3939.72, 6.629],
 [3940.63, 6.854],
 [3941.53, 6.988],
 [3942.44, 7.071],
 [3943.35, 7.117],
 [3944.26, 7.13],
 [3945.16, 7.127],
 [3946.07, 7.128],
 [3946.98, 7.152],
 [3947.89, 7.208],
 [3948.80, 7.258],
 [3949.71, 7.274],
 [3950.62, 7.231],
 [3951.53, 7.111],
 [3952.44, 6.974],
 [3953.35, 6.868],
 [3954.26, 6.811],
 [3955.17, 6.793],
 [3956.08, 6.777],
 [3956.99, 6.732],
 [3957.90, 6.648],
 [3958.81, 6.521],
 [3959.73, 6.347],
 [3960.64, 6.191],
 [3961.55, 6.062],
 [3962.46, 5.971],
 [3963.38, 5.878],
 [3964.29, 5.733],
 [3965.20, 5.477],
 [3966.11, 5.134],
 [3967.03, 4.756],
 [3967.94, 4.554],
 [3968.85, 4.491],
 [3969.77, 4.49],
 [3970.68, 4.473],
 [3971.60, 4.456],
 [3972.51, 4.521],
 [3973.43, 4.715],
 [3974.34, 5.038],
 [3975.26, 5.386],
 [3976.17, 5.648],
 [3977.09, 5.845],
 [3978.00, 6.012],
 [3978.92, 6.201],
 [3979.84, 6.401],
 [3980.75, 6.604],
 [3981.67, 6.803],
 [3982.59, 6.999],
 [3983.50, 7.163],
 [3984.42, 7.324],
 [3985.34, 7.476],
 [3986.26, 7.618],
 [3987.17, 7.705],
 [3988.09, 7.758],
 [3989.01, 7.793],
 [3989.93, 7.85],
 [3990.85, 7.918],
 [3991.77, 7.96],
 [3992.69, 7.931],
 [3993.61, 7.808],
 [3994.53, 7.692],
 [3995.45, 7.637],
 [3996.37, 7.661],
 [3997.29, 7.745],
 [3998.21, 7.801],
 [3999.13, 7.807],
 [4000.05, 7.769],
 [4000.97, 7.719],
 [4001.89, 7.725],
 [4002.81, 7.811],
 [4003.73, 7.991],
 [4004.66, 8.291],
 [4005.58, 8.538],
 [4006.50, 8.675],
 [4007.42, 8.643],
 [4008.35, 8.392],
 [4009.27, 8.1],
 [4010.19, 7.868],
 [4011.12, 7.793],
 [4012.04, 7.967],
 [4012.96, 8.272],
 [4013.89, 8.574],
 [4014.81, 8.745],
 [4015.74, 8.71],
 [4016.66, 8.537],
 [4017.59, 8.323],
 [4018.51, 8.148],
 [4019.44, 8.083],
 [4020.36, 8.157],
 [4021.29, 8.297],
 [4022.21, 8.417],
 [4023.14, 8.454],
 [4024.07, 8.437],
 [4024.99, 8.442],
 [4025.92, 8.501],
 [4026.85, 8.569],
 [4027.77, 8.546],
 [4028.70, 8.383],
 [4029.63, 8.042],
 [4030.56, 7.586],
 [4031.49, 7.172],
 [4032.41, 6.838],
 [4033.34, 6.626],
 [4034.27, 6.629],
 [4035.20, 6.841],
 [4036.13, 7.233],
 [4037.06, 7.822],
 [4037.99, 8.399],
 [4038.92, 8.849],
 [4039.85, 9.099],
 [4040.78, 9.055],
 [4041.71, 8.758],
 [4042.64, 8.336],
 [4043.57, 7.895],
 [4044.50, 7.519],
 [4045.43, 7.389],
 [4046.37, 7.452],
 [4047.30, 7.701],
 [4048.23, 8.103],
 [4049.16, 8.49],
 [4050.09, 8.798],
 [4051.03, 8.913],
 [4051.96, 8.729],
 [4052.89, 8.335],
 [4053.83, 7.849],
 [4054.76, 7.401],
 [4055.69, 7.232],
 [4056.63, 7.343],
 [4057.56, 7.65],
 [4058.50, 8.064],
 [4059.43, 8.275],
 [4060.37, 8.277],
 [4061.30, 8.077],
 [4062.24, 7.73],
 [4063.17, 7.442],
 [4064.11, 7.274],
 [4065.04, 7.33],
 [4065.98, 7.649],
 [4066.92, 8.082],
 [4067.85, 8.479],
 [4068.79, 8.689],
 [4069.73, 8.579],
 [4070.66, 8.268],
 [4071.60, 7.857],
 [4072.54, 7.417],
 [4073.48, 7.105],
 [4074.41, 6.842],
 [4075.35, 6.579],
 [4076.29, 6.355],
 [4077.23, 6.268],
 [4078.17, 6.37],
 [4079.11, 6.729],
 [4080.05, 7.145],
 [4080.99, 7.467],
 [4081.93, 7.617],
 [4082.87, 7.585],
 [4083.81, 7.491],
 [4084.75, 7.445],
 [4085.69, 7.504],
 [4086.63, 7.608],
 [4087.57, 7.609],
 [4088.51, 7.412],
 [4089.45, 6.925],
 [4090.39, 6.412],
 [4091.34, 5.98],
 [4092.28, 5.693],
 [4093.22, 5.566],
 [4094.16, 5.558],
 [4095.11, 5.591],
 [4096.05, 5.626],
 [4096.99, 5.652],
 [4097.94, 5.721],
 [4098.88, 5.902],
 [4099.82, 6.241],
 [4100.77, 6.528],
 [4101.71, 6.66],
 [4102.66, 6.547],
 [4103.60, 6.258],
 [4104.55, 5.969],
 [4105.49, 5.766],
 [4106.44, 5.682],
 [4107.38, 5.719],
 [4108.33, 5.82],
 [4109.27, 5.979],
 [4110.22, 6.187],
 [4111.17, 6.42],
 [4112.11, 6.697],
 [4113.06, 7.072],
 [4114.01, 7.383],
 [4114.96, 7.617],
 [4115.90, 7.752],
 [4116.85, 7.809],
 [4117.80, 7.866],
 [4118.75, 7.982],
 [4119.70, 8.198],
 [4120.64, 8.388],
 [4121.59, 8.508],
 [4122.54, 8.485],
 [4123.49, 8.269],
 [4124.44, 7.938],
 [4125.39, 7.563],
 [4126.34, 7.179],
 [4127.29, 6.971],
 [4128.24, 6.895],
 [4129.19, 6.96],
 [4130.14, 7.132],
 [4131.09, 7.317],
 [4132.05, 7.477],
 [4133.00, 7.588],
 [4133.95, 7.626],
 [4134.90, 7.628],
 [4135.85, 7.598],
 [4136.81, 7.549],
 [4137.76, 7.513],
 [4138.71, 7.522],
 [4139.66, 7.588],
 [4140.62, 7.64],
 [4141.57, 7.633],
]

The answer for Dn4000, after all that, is 1.30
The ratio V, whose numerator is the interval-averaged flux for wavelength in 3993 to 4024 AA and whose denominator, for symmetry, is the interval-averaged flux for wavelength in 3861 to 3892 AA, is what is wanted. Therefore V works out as 1.3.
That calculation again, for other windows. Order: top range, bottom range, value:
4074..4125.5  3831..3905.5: 1.15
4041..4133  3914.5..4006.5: 1.11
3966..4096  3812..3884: 1.22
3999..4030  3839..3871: 1.25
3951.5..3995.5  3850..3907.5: 1.01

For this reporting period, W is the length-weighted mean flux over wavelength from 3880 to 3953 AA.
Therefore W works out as 6.11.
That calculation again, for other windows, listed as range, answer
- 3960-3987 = 5.8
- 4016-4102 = 7.55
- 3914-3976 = 6.06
